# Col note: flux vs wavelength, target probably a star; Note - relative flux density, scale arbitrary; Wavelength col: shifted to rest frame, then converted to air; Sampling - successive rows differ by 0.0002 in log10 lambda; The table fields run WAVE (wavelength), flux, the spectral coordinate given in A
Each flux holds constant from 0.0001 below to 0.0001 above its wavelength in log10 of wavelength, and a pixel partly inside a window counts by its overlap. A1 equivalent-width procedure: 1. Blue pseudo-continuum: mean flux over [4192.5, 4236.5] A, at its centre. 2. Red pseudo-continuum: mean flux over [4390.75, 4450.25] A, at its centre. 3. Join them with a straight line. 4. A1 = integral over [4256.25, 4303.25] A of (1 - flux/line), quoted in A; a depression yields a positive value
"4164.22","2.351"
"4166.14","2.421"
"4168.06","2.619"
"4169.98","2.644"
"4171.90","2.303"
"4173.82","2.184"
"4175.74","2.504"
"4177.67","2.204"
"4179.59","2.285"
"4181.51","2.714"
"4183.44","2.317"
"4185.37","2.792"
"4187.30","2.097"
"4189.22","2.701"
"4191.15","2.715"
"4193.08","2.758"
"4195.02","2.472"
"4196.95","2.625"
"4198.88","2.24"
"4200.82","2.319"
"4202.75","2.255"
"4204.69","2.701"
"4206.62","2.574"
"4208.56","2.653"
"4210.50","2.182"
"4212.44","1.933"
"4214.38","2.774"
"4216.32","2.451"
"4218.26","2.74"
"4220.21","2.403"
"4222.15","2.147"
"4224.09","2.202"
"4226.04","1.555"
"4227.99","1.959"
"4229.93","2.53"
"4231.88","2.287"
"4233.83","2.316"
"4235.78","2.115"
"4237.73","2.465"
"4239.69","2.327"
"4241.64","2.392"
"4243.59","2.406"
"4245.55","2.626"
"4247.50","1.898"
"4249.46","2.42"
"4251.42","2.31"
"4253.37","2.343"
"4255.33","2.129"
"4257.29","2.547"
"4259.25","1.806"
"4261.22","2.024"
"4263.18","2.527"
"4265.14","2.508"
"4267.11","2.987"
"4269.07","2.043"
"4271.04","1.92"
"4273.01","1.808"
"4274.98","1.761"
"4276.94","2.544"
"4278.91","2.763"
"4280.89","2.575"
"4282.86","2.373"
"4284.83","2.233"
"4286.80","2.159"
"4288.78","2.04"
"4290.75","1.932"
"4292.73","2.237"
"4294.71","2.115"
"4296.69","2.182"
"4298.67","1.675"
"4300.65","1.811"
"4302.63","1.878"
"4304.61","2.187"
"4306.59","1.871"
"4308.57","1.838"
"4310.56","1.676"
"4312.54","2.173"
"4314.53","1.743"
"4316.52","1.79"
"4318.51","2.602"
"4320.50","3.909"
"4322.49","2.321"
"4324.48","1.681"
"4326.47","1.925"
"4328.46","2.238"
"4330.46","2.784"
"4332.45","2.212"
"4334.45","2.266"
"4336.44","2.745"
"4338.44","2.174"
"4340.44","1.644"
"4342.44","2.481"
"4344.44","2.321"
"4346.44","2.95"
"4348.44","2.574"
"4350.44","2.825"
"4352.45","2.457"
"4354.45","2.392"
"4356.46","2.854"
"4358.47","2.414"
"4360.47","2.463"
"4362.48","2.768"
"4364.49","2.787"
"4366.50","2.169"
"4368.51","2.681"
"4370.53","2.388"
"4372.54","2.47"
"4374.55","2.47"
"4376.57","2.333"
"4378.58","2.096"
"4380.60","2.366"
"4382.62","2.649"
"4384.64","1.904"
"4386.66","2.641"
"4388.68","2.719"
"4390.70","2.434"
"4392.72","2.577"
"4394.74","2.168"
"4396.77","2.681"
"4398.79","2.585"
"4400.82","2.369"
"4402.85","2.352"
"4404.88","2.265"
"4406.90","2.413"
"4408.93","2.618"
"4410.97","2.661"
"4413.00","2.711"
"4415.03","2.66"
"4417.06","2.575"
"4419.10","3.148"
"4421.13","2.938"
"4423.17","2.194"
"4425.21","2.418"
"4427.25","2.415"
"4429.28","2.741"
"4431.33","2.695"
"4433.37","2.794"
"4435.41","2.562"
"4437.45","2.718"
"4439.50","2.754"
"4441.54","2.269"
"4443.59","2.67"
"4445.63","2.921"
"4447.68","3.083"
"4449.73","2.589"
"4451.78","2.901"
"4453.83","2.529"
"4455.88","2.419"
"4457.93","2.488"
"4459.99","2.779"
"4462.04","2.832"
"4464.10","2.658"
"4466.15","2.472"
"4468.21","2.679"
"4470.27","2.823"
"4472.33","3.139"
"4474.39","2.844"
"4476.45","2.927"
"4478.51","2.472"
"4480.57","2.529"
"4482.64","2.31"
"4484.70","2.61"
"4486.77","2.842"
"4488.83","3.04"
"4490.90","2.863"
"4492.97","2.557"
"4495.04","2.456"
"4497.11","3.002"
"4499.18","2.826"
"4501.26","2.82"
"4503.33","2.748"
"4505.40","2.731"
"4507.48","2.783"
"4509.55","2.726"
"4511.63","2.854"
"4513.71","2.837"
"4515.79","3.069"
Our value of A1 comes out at 4.72 A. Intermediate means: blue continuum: 2.35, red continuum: 2.6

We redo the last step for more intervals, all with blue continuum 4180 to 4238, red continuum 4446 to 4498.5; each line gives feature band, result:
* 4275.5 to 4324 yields 6.3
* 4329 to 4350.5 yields 1.0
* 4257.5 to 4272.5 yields 1.3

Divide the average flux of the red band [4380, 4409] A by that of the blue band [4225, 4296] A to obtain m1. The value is 1.09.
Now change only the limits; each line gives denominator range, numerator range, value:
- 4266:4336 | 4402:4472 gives 1.21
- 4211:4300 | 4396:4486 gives 1.17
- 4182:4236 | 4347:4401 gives 1.04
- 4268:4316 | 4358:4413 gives 1.20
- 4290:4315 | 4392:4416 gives 1.28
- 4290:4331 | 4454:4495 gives 1.27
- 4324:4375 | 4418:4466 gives 1.10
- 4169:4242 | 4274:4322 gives 0.91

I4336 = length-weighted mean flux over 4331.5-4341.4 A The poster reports 2.21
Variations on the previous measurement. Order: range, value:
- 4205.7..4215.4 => 2.42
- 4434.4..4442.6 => 2.58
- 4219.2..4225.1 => 2.25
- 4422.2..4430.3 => 2.45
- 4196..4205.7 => 2.43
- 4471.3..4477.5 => 2.97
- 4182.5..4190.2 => 2.48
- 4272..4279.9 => 2.22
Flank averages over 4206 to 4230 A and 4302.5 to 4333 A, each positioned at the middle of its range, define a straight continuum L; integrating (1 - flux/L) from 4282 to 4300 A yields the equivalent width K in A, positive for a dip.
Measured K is 1.0 A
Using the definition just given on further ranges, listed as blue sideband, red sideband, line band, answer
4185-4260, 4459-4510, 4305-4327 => 3.10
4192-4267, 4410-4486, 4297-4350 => 5.81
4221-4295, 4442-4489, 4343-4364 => -1.23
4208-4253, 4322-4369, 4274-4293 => 0.77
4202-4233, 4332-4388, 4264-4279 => 0.71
